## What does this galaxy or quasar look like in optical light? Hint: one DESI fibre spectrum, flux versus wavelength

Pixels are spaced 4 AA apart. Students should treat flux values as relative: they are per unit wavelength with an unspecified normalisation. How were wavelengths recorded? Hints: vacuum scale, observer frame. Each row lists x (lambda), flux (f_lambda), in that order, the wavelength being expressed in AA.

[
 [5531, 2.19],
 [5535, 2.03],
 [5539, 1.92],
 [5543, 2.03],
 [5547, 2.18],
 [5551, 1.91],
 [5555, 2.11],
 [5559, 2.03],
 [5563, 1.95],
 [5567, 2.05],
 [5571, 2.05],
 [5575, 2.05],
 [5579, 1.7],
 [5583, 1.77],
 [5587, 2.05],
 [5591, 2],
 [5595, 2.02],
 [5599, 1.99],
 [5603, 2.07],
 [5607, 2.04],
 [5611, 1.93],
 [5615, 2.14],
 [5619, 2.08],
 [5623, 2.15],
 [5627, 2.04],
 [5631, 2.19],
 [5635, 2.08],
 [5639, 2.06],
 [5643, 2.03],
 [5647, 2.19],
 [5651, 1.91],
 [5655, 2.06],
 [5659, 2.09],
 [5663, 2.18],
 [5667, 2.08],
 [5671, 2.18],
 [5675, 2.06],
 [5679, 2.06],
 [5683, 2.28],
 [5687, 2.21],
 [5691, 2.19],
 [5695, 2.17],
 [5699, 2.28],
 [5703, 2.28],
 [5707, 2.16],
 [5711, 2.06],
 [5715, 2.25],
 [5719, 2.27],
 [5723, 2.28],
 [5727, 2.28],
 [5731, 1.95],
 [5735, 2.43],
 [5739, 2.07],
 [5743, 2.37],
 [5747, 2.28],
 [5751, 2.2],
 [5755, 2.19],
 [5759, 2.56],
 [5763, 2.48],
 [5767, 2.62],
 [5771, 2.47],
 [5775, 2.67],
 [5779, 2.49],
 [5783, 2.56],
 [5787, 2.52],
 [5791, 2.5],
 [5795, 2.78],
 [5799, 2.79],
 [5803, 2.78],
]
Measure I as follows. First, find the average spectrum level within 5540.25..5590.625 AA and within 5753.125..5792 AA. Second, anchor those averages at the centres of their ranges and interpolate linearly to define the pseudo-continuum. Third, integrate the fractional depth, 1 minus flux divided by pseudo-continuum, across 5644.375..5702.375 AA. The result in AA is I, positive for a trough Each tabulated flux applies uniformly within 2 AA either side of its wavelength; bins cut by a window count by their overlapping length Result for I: 3.1 AA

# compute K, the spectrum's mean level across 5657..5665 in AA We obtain 2.13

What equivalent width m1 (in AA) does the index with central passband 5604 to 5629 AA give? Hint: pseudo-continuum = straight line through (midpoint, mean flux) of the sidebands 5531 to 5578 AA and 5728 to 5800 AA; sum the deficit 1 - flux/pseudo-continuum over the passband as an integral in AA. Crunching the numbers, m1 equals 1.0 AA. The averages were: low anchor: 2.03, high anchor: 2.43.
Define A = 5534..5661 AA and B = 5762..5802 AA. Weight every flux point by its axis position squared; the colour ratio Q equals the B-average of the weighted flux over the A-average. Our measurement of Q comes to 1.37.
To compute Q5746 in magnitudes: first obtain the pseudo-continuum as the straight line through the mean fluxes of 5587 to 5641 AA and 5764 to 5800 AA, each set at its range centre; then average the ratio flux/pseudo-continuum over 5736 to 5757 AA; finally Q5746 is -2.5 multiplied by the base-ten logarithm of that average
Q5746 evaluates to 0.11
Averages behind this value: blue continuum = 2.06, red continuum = 2.59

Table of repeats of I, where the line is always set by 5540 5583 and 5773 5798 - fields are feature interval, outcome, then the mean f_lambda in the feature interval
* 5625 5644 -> 0.92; 2.08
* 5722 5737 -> 1.30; 2.23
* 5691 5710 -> 1.25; 2.21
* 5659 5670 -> 0.69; 2.13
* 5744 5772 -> 1.39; 2.4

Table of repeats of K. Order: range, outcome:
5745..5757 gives 2.22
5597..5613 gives 2.01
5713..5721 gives 2.26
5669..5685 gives 2.15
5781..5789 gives 2.54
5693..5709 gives 2.22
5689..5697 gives 2.18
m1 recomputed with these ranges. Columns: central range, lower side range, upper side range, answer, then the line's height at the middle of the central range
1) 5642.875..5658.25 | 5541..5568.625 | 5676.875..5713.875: 0.63 AA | 2.14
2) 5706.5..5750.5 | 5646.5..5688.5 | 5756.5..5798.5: 2.72 AA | 2.37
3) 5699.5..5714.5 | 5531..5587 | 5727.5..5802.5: 0.84 AA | 2.32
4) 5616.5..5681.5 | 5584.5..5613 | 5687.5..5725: 0.42 AA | 2.11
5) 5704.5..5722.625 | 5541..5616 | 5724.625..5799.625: 0.92 AA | 2.31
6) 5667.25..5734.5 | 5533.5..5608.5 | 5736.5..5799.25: 3.39 AA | 2.3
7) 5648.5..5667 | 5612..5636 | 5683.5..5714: 0.72 AA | 2.15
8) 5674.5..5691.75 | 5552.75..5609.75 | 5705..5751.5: -0.15 AA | 2.15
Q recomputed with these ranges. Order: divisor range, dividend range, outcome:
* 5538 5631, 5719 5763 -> 1.19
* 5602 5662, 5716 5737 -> 1.12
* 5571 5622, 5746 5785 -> 1.31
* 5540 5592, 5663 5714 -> 1.14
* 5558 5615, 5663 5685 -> 1.11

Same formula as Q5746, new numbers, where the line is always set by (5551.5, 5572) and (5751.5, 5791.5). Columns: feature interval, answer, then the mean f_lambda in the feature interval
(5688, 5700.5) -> 0.05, 2.21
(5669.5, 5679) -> 0.09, 2.1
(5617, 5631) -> 0.03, 2.1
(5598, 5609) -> 0.04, 2.04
